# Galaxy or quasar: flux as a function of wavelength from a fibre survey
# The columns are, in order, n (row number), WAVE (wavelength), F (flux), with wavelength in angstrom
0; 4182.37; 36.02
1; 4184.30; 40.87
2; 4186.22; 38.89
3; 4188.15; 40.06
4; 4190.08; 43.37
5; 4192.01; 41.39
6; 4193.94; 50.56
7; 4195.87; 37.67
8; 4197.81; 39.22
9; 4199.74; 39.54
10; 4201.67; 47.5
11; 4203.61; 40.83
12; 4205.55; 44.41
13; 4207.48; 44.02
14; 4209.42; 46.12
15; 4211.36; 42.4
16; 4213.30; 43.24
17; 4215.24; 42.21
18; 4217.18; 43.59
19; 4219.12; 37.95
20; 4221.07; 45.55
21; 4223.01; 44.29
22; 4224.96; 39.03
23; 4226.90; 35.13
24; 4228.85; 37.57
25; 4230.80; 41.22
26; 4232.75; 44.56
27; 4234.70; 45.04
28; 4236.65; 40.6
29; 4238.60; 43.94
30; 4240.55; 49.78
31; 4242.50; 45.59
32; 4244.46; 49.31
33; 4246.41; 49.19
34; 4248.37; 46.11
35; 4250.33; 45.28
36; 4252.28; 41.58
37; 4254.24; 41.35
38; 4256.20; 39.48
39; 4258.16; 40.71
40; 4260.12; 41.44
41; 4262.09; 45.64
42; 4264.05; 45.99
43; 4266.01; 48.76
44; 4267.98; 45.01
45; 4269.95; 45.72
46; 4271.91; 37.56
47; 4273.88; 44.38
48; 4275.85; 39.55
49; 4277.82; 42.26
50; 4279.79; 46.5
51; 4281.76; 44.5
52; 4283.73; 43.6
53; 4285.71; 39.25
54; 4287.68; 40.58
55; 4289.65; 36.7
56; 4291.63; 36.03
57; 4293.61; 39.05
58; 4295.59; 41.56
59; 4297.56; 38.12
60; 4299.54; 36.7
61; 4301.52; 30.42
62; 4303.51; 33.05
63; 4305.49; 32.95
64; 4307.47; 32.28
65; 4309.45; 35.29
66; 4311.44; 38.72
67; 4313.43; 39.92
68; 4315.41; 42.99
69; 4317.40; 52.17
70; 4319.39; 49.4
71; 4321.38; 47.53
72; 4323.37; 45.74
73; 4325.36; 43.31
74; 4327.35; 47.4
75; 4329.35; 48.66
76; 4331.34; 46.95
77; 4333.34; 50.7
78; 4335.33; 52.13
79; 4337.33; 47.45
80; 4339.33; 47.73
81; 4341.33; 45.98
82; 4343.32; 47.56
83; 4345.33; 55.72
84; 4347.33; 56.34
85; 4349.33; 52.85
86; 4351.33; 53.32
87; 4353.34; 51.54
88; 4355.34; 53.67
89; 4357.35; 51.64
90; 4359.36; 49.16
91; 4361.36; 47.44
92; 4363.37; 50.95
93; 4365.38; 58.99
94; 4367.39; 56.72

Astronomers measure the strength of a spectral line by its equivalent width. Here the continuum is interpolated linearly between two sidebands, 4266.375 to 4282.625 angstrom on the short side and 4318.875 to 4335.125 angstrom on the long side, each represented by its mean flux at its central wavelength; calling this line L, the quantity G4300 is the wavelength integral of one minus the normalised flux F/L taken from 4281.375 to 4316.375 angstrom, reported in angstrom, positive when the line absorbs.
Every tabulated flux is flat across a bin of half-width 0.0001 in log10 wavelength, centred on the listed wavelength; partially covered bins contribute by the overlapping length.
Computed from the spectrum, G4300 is 5.8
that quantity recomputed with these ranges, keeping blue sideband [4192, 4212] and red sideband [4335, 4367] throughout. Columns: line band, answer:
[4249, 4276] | 1.9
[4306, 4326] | 2.9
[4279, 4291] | 1.6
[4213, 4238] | 1.6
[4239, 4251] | -0.5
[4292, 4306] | 3.6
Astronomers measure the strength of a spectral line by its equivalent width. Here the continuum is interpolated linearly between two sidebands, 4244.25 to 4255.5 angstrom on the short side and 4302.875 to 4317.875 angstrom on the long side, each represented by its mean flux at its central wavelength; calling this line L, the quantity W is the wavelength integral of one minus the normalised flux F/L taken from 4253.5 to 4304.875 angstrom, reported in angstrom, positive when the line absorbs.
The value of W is 1.1 angstrom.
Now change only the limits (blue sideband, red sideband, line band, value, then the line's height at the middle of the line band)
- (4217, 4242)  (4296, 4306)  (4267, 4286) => -2.9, 37.3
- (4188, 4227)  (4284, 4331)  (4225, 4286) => -2.8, 41.5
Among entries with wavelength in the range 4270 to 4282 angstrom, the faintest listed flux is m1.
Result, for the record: 37.56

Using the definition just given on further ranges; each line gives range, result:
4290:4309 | 30.42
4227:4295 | 36.03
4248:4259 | 39.48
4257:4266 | 40.71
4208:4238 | 35.13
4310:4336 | 38.72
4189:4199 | 37.67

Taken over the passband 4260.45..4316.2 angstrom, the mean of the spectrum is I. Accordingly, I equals 40.1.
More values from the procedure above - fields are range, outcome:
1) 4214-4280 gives 43.3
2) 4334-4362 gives 51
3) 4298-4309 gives 33.4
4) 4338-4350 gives 50.9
